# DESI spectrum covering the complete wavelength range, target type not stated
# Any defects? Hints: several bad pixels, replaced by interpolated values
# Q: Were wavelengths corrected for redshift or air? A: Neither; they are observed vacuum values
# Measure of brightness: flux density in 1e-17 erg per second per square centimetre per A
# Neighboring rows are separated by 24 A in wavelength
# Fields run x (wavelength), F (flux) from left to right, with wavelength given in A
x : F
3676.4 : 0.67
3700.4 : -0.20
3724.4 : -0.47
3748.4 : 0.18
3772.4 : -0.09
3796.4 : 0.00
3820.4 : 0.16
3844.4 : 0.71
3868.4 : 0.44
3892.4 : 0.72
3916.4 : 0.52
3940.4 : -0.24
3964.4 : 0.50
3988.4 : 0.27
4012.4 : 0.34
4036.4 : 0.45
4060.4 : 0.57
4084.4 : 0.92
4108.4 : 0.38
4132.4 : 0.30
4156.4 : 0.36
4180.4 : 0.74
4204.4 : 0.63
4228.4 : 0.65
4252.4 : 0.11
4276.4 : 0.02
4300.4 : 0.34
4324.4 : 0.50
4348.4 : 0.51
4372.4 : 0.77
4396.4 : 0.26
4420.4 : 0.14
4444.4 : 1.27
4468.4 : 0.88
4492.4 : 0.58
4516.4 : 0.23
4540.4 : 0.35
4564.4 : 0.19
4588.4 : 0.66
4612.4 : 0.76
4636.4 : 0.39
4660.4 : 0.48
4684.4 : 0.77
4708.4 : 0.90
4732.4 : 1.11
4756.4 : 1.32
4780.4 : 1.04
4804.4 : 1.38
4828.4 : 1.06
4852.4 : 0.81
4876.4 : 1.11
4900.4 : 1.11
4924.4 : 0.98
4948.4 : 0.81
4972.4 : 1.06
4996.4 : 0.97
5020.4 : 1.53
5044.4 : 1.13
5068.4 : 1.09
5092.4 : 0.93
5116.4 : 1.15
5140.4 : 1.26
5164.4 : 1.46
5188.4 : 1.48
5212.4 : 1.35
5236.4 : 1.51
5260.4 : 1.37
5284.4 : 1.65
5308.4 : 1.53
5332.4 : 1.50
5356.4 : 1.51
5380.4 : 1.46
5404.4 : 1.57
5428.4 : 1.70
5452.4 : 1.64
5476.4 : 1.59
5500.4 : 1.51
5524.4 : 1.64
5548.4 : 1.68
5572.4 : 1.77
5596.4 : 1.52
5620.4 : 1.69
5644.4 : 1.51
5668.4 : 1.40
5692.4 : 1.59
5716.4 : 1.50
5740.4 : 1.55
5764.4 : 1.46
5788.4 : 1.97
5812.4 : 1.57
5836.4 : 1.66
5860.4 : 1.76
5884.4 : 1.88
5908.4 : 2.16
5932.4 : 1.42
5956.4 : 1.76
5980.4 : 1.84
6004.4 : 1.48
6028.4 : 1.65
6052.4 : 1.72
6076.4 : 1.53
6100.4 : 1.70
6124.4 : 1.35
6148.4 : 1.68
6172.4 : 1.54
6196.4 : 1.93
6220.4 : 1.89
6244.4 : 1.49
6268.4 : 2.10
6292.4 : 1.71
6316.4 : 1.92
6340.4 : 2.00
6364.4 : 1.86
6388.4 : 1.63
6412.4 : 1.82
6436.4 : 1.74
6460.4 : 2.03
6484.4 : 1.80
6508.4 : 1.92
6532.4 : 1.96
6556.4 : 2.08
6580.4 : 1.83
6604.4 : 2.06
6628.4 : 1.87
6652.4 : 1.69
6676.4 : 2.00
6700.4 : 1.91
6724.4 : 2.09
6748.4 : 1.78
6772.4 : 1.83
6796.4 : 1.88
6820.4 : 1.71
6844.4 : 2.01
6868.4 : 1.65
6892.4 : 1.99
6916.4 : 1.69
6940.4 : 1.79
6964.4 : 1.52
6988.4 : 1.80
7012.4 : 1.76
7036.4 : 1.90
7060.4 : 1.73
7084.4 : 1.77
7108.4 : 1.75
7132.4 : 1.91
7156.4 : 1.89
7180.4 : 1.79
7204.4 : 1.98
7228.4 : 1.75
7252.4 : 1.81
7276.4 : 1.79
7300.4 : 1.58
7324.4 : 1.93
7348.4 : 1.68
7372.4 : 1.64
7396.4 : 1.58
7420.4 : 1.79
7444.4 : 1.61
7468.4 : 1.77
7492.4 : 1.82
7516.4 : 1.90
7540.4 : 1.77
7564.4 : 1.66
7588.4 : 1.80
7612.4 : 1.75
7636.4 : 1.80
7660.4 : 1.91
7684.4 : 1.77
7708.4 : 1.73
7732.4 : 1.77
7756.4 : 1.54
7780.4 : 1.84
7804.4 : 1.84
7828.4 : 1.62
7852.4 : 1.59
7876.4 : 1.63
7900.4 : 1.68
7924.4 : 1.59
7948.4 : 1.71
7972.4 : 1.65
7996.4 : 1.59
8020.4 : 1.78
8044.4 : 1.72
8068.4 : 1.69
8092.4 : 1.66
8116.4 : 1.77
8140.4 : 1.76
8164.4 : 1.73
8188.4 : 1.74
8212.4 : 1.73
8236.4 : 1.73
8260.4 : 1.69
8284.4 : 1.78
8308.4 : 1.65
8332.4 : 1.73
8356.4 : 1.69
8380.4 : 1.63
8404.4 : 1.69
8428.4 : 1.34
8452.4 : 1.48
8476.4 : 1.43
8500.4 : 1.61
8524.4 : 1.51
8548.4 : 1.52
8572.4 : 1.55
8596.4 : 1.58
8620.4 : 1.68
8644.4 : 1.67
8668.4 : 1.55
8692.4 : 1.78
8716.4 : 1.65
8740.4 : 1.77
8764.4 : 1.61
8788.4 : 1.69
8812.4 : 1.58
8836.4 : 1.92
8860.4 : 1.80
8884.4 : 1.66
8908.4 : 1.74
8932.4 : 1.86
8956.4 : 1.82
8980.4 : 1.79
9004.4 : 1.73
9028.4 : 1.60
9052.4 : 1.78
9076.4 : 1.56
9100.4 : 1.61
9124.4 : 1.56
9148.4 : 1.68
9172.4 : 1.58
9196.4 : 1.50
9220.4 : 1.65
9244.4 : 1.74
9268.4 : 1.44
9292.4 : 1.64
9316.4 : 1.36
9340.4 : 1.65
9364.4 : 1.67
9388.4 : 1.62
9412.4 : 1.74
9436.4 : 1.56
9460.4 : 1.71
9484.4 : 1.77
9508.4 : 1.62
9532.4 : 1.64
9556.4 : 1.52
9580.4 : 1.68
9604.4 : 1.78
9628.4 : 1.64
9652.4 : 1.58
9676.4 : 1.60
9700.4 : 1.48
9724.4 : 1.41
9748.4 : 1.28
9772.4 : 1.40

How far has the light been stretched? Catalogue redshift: 0.18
